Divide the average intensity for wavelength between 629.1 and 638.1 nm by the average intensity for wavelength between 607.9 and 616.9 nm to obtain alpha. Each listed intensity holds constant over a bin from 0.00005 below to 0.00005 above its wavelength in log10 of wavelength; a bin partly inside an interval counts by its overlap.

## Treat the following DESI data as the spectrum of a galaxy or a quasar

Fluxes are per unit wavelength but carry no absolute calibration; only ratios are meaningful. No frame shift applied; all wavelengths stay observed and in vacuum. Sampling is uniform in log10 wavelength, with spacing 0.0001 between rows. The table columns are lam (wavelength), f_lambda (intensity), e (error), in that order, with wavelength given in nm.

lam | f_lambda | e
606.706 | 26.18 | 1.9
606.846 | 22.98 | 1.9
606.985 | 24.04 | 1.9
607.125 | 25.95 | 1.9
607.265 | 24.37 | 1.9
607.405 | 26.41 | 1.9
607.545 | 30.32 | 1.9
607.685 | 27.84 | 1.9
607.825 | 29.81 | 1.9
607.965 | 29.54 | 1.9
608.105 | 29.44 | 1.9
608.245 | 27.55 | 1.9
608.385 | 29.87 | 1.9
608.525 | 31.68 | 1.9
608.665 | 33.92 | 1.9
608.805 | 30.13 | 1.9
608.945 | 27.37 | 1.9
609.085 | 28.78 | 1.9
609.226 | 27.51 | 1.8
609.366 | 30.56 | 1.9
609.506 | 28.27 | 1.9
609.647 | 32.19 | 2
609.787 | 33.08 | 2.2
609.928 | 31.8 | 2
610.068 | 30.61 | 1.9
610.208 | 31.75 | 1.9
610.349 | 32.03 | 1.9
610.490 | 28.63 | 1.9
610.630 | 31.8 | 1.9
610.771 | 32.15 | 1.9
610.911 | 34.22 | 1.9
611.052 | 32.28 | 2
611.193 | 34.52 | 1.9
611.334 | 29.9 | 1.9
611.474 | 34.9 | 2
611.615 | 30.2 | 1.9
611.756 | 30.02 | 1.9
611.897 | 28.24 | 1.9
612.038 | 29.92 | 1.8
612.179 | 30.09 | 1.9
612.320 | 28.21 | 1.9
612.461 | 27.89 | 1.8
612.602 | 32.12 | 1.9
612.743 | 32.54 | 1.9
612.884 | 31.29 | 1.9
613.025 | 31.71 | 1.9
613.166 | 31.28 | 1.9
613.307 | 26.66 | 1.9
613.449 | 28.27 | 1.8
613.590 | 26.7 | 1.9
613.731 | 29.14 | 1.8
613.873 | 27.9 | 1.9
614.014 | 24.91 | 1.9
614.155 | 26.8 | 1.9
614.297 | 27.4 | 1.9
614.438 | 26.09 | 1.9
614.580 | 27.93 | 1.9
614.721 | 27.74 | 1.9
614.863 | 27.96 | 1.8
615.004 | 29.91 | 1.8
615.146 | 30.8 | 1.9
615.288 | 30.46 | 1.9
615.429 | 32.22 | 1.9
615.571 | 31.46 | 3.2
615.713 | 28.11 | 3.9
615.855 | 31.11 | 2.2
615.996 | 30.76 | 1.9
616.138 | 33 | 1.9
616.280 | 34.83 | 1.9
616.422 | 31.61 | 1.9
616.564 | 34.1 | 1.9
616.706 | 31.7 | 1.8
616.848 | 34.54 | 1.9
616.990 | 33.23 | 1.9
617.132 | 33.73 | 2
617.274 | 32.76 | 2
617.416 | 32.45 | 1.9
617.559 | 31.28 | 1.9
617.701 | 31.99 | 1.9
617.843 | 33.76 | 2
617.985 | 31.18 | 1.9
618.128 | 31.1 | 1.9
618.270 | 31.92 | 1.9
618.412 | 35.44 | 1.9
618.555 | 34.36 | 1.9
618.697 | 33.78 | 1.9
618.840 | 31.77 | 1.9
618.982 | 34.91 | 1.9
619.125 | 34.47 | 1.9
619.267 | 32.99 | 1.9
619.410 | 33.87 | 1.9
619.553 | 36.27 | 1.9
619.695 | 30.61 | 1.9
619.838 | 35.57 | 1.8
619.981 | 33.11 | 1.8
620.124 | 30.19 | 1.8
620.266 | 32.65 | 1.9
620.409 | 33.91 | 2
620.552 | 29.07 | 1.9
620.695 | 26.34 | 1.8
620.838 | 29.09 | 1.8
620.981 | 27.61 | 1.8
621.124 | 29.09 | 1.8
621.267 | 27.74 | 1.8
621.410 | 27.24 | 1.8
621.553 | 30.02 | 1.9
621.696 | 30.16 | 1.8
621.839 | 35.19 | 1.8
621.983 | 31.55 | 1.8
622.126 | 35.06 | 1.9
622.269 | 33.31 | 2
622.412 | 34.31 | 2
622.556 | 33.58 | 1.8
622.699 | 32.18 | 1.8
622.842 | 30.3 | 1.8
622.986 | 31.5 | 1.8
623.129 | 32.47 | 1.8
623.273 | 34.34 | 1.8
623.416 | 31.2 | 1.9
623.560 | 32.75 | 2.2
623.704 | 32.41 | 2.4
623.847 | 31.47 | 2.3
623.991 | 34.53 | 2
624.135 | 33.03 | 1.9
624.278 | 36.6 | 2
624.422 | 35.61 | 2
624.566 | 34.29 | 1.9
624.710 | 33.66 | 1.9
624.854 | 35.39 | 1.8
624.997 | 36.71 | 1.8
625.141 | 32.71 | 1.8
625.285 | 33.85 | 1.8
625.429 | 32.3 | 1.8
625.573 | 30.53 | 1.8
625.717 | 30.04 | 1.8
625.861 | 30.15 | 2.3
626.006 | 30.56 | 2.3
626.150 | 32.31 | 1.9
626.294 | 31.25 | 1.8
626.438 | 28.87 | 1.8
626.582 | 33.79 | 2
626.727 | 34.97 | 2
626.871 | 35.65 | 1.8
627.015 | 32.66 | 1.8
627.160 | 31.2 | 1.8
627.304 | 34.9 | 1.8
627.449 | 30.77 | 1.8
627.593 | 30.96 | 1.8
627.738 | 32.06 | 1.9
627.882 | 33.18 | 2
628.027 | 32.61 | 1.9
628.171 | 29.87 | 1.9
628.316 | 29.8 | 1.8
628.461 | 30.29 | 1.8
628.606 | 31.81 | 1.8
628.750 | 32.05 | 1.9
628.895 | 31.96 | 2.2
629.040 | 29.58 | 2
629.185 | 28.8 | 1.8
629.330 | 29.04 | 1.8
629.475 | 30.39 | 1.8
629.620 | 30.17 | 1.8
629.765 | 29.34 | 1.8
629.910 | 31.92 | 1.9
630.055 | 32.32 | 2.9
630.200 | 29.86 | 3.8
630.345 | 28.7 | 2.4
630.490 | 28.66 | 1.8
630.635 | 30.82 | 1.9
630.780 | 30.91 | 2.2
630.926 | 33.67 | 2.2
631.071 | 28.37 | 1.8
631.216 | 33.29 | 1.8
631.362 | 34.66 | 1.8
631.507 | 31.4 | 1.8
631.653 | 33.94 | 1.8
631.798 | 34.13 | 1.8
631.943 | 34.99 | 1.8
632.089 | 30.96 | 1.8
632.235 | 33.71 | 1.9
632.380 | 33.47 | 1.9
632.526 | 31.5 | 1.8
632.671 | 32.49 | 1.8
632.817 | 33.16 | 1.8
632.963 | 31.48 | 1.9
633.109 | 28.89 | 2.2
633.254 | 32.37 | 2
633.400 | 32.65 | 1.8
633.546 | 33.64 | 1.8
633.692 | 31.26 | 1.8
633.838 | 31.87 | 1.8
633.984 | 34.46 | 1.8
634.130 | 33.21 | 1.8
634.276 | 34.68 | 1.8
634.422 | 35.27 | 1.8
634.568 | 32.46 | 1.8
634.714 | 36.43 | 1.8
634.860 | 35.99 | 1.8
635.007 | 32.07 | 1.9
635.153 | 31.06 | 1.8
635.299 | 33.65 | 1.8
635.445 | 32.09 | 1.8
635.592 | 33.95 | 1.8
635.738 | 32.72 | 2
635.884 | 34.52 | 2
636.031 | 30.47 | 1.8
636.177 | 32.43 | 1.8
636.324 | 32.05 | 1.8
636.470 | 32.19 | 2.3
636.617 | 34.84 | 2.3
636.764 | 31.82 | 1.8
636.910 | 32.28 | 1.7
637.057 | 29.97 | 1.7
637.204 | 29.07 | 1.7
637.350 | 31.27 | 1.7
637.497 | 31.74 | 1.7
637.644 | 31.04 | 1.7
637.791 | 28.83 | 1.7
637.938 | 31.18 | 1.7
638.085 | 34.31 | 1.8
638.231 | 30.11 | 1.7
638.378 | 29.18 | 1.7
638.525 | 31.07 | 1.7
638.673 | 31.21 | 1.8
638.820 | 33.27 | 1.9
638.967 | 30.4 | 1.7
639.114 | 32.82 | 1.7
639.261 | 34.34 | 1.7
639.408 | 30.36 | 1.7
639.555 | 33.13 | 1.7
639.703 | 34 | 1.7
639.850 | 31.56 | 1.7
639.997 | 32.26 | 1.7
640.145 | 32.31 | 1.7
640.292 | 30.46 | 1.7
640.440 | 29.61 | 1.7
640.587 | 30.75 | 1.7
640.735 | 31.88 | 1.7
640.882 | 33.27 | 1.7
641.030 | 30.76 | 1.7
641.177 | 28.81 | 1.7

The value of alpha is 1.06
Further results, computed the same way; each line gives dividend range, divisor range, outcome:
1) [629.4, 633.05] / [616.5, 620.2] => 0.96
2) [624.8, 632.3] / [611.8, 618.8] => 1.04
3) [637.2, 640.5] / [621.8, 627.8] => 0.96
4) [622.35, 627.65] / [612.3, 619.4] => 1.06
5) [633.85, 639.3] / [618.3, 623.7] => 1.01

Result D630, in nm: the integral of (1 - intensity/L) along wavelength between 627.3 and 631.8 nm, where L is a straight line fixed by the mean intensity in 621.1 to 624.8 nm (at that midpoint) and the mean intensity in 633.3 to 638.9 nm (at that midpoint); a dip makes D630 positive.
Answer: 0.177 nm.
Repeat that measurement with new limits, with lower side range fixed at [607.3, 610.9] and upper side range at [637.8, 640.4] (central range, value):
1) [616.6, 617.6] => -0.08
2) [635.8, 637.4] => -0.01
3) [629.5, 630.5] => 0.03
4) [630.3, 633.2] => -0.06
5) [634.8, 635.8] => -0.05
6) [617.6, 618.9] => -0.09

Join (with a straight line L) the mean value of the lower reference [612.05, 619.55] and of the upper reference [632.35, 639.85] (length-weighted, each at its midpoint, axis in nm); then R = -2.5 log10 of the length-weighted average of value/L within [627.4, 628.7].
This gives 0.02 mag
